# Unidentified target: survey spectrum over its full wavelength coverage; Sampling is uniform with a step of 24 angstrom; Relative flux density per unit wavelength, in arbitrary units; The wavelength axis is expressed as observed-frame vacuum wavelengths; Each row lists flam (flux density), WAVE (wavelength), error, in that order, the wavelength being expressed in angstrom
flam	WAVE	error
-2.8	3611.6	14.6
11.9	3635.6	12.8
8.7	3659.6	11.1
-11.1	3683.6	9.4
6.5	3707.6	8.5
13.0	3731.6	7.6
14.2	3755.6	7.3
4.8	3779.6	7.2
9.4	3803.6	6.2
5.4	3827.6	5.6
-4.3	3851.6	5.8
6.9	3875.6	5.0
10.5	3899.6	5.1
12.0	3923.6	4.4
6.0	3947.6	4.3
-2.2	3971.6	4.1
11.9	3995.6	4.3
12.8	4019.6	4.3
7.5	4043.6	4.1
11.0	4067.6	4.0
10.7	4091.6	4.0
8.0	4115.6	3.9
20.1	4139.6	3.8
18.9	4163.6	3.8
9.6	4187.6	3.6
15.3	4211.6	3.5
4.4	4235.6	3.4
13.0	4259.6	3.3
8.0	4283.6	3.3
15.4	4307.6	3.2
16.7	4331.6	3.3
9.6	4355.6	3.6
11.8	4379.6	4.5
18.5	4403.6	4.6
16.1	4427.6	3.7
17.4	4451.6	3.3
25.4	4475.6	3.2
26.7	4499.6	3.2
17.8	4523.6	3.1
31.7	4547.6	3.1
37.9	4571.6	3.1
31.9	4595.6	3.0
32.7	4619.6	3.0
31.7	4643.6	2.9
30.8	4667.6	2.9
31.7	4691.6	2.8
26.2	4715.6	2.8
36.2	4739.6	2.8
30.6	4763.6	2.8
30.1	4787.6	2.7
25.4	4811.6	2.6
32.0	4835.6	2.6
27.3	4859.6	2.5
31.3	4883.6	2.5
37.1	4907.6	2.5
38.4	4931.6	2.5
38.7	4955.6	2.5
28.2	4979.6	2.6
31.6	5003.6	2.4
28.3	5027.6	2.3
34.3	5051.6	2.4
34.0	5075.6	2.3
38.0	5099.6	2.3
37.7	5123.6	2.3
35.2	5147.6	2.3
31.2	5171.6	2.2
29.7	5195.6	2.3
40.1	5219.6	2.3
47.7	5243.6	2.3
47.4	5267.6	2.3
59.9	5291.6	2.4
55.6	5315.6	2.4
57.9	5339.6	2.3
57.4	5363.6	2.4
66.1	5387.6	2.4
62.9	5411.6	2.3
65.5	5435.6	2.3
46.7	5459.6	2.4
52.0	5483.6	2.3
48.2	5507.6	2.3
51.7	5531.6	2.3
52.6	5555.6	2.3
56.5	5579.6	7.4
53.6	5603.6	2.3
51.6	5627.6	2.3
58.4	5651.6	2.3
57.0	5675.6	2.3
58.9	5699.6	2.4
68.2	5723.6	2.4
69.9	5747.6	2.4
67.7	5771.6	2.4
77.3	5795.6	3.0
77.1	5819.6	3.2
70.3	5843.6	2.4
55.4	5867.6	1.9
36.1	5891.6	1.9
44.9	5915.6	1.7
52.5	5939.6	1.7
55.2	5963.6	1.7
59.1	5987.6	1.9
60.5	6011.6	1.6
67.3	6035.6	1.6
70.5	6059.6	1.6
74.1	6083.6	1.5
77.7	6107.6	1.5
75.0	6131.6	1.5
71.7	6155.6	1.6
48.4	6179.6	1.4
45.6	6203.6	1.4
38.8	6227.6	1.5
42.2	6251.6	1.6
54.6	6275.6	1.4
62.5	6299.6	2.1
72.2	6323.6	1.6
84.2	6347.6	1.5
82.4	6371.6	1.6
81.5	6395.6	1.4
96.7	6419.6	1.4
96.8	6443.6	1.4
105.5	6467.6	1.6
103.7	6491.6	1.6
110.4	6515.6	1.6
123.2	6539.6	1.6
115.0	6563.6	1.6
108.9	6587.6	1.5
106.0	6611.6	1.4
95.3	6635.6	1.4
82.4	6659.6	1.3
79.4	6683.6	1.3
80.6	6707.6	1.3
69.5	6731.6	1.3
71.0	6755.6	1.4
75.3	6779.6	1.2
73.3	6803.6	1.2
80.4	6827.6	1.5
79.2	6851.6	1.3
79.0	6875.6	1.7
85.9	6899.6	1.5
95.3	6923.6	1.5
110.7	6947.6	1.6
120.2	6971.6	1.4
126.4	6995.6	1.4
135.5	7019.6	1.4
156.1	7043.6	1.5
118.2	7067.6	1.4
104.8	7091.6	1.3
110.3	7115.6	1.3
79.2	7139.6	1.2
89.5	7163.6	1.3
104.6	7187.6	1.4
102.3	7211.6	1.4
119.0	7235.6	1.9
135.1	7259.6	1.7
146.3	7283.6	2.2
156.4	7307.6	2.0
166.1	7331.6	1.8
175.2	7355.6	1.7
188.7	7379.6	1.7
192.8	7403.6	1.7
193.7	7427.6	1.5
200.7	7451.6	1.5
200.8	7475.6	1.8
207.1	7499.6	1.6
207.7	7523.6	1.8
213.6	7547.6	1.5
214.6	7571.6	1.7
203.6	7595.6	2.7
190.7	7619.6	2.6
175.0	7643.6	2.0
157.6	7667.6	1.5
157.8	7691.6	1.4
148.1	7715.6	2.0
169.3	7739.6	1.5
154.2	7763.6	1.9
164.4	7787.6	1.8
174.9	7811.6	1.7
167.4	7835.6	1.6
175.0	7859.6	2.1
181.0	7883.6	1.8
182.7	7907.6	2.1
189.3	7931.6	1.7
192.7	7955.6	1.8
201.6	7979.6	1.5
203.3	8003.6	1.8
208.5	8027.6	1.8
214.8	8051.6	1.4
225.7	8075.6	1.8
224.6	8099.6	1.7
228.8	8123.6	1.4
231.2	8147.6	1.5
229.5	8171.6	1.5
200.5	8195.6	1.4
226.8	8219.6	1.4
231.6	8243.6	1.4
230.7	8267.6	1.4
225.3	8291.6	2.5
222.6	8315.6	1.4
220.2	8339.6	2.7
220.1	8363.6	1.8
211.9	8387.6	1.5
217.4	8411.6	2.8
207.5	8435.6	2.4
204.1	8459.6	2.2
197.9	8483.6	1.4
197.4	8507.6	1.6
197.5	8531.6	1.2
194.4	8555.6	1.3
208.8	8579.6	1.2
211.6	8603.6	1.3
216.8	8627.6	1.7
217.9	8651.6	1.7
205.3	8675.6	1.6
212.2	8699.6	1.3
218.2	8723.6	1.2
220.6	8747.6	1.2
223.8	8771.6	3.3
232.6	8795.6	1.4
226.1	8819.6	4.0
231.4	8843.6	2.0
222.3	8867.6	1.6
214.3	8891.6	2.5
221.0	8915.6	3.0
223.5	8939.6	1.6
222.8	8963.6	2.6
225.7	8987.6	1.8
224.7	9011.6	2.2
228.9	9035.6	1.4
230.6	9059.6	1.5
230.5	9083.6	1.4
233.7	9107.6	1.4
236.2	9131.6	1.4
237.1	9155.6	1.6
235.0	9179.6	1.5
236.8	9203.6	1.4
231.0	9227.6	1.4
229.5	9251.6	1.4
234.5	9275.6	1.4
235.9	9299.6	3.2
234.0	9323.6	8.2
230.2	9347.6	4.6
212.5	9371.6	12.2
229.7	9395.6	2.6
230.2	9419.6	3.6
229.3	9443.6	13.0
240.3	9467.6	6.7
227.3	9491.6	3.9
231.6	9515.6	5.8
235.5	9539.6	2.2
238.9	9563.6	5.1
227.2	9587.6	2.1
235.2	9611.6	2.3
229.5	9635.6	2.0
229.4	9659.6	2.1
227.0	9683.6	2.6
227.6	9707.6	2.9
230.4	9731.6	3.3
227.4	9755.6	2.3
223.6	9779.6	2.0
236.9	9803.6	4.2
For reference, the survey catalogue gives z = 0.000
